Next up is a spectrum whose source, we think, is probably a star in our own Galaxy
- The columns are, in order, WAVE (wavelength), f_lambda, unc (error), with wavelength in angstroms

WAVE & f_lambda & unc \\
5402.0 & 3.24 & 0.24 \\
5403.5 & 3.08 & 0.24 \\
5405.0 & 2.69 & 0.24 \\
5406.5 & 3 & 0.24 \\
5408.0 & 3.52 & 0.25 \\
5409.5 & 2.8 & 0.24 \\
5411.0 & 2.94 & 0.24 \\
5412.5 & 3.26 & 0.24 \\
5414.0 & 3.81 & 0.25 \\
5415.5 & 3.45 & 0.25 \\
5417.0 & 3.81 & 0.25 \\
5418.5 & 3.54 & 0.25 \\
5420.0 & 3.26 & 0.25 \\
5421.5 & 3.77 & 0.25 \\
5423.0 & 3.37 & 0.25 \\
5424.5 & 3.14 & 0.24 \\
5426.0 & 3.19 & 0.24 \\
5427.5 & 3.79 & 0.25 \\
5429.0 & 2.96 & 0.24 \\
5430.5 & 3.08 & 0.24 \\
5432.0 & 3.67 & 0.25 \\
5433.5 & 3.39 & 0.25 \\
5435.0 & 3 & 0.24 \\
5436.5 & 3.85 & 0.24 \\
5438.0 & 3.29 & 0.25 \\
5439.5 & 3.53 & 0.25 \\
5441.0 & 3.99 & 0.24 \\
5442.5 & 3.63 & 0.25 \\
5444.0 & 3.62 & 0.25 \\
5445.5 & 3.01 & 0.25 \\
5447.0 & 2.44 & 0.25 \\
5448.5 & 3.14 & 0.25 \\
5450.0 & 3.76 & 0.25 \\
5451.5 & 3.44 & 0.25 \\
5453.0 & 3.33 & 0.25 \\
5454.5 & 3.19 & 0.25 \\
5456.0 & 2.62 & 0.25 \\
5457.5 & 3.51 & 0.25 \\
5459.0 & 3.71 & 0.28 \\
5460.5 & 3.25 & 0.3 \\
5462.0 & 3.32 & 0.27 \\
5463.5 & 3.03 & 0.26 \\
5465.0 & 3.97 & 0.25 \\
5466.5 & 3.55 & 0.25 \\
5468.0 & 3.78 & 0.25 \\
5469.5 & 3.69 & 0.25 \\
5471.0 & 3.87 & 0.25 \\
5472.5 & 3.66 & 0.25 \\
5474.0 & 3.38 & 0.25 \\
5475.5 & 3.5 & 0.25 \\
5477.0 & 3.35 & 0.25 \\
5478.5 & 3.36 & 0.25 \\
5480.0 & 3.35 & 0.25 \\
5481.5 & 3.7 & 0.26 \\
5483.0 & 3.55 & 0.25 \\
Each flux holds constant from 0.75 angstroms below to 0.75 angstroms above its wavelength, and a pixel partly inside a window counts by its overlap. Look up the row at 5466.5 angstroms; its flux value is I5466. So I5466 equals 3.55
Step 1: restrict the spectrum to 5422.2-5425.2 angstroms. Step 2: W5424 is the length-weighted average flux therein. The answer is 3.27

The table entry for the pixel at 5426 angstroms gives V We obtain 3.19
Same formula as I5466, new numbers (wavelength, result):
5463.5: 3.03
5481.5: 3.7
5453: 3.33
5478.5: 3.36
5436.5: 3.85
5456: 2.62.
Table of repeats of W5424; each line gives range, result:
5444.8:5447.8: 2.73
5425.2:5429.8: 3.31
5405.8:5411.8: 3.07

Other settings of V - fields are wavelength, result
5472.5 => 3.66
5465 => 3.97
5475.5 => 3.5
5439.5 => 3.53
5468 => 3.78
